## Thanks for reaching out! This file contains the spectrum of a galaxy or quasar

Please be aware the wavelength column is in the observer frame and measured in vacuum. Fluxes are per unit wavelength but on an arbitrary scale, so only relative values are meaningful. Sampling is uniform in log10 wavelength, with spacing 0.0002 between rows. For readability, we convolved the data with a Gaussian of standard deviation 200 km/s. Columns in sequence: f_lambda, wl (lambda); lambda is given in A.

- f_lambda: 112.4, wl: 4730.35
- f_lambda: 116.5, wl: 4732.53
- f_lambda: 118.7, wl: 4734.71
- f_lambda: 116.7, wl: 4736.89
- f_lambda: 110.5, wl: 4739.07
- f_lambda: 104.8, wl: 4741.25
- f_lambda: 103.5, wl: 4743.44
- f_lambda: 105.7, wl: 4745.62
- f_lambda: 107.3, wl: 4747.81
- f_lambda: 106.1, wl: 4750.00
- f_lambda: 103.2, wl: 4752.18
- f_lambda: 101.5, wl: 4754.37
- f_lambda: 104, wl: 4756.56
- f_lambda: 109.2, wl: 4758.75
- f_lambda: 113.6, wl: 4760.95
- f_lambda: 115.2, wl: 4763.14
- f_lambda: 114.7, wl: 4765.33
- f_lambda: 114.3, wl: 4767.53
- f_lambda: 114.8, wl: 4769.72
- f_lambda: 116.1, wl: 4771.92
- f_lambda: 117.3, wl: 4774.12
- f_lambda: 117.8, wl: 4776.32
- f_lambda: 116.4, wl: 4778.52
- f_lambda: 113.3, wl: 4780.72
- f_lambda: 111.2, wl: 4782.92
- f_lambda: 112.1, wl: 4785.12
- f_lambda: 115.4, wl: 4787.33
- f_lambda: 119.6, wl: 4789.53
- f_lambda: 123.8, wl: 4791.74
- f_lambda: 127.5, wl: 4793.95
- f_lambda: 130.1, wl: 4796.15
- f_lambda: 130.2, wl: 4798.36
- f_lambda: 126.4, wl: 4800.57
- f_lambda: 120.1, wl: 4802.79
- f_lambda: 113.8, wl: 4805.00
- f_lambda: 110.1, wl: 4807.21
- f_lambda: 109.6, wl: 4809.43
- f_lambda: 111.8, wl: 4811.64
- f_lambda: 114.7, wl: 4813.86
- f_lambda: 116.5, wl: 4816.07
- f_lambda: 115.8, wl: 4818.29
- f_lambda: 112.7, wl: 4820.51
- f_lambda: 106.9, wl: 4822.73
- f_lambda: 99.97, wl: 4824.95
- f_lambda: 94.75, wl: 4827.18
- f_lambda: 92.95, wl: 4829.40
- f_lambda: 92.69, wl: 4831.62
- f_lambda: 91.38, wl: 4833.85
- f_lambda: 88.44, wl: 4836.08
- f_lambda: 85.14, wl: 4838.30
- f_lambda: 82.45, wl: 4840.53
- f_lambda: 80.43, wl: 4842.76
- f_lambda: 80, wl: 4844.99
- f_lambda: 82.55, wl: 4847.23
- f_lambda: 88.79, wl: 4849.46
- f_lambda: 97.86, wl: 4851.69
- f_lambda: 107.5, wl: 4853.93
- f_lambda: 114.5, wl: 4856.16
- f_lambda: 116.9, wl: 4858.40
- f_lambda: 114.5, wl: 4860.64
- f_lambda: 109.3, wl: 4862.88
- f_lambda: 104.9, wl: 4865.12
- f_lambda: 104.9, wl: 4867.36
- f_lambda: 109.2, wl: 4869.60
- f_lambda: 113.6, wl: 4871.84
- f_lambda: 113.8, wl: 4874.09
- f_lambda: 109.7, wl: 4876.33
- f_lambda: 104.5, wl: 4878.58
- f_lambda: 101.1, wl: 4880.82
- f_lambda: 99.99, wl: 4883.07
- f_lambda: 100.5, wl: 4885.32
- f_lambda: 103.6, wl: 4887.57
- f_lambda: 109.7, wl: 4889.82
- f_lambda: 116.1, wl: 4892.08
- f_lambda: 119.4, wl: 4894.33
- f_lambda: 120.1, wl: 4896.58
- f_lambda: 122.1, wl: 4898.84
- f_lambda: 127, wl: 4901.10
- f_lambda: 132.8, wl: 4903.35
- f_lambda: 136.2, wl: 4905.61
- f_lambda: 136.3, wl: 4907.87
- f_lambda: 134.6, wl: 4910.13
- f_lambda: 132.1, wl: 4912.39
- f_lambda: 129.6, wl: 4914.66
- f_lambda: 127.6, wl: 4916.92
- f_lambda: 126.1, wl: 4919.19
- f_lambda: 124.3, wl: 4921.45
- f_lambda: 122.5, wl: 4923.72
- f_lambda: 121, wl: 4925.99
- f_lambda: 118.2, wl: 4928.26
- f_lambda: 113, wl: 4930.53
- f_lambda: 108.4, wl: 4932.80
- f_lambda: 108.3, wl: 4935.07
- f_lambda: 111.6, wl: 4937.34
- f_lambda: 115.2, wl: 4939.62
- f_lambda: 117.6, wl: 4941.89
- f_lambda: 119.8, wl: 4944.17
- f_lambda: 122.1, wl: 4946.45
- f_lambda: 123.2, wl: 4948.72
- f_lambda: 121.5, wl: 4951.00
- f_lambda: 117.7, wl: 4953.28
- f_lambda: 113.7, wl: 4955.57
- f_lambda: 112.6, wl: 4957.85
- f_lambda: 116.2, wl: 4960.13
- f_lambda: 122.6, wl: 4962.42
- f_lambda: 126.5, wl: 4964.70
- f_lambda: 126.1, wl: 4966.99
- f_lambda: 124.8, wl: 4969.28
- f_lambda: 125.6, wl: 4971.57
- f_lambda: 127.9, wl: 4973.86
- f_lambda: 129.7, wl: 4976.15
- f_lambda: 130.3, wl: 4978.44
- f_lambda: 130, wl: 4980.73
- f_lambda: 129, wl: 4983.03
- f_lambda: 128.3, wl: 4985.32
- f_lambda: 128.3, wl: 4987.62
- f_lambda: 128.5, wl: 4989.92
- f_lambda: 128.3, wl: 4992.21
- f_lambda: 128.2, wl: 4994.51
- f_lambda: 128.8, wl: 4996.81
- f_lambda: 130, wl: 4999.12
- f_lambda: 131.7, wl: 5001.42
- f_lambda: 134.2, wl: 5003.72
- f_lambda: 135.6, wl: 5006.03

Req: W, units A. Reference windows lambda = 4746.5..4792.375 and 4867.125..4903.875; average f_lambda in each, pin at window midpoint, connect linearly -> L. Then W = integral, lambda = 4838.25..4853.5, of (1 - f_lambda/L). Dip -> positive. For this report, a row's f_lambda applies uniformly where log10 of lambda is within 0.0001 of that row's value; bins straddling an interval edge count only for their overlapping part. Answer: 3.52 A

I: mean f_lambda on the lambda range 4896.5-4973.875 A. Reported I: 122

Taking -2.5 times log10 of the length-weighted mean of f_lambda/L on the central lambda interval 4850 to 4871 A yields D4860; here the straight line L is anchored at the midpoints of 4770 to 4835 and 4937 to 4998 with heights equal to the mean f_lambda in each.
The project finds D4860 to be 0.08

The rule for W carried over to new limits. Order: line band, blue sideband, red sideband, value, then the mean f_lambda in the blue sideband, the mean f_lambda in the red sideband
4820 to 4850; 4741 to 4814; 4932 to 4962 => 6.2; 114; 116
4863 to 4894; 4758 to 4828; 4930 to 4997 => 2.9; 115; 122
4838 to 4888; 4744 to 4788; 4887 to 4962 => 6.7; 111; 121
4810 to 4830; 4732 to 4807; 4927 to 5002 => 1.5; 114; 122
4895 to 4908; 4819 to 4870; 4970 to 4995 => -2.0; 98.2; 129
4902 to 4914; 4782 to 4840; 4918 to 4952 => -1.8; 110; 118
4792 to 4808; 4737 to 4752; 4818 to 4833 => -3.1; 107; 101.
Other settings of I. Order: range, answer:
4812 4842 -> 99.6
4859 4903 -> 111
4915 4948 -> 119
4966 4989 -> 128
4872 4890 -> 106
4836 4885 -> 101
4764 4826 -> 116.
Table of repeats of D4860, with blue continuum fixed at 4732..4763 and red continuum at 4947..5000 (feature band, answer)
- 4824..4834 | 0.21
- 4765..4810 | -0.06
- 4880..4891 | 0.15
